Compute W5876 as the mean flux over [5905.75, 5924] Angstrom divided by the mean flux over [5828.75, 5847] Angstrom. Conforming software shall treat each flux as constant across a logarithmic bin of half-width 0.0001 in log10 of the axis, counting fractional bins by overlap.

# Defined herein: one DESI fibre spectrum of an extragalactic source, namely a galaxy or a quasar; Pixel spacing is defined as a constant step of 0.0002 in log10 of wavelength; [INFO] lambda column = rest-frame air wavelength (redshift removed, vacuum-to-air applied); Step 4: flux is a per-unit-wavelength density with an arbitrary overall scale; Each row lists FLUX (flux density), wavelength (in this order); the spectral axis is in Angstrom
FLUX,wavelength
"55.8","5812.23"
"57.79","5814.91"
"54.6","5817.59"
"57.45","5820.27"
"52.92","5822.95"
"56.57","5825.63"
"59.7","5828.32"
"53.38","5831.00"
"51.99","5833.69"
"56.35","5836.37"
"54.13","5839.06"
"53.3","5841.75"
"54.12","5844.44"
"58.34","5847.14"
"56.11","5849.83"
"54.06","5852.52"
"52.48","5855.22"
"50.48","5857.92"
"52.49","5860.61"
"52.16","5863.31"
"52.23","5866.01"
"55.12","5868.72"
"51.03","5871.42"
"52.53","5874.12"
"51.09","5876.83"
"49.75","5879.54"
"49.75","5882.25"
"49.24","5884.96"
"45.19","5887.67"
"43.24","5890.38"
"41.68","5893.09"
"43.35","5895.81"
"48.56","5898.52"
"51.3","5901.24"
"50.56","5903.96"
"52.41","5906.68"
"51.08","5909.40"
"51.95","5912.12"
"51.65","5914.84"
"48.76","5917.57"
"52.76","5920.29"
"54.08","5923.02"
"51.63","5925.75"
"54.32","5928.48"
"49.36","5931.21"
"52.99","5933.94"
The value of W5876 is 1.0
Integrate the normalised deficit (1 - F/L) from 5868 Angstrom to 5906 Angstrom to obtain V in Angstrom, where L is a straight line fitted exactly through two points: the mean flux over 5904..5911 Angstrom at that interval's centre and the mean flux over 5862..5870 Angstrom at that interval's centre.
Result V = 2.6 Angstrom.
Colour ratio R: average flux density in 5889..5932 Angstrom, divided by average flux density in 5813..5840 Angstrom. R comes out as 0.90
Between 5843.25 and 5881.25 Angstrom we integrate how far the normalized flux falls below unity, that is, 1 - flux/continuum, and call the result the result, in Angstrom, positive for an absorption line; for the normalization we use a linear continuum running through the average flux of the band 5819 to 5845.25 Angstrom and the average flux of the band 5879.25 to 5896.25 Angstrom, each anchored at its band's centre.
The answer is -2.2 Angstrom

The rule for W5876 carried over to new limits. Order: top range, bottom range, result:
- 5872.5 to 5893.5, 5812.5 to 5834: 0.86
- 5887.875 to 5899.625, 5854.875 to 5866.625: 0.85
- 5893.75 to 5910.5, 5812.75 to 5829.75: 0.87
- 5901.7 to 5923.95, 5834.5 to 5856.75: 0.94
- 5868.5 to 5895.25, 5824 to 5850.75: 0.87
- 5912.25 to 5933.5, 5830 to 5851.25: 0.95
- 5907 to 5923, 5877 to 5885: 1.03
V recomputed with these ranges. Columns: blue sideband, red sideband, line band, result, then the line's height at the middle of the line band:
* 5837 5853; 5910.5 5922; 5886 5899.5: 2.1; 52.6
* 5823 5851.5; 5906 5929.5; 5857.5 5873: 0.5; 54.1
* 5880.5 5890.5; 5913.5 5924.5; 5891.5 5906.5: 0.5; 49.2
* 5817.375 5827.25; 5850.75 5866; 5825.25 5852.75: -0.6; 54.1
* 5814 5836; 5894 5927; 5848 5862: 0.1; 53.8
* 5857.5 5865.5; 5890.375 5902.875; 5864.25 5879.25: -0.6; 50.2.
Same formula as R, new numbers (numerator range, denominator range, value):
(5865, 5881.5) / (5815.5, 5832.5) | 0.93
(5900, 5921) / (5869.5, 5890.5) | 1.04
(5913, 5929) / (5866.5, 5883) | 1.01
